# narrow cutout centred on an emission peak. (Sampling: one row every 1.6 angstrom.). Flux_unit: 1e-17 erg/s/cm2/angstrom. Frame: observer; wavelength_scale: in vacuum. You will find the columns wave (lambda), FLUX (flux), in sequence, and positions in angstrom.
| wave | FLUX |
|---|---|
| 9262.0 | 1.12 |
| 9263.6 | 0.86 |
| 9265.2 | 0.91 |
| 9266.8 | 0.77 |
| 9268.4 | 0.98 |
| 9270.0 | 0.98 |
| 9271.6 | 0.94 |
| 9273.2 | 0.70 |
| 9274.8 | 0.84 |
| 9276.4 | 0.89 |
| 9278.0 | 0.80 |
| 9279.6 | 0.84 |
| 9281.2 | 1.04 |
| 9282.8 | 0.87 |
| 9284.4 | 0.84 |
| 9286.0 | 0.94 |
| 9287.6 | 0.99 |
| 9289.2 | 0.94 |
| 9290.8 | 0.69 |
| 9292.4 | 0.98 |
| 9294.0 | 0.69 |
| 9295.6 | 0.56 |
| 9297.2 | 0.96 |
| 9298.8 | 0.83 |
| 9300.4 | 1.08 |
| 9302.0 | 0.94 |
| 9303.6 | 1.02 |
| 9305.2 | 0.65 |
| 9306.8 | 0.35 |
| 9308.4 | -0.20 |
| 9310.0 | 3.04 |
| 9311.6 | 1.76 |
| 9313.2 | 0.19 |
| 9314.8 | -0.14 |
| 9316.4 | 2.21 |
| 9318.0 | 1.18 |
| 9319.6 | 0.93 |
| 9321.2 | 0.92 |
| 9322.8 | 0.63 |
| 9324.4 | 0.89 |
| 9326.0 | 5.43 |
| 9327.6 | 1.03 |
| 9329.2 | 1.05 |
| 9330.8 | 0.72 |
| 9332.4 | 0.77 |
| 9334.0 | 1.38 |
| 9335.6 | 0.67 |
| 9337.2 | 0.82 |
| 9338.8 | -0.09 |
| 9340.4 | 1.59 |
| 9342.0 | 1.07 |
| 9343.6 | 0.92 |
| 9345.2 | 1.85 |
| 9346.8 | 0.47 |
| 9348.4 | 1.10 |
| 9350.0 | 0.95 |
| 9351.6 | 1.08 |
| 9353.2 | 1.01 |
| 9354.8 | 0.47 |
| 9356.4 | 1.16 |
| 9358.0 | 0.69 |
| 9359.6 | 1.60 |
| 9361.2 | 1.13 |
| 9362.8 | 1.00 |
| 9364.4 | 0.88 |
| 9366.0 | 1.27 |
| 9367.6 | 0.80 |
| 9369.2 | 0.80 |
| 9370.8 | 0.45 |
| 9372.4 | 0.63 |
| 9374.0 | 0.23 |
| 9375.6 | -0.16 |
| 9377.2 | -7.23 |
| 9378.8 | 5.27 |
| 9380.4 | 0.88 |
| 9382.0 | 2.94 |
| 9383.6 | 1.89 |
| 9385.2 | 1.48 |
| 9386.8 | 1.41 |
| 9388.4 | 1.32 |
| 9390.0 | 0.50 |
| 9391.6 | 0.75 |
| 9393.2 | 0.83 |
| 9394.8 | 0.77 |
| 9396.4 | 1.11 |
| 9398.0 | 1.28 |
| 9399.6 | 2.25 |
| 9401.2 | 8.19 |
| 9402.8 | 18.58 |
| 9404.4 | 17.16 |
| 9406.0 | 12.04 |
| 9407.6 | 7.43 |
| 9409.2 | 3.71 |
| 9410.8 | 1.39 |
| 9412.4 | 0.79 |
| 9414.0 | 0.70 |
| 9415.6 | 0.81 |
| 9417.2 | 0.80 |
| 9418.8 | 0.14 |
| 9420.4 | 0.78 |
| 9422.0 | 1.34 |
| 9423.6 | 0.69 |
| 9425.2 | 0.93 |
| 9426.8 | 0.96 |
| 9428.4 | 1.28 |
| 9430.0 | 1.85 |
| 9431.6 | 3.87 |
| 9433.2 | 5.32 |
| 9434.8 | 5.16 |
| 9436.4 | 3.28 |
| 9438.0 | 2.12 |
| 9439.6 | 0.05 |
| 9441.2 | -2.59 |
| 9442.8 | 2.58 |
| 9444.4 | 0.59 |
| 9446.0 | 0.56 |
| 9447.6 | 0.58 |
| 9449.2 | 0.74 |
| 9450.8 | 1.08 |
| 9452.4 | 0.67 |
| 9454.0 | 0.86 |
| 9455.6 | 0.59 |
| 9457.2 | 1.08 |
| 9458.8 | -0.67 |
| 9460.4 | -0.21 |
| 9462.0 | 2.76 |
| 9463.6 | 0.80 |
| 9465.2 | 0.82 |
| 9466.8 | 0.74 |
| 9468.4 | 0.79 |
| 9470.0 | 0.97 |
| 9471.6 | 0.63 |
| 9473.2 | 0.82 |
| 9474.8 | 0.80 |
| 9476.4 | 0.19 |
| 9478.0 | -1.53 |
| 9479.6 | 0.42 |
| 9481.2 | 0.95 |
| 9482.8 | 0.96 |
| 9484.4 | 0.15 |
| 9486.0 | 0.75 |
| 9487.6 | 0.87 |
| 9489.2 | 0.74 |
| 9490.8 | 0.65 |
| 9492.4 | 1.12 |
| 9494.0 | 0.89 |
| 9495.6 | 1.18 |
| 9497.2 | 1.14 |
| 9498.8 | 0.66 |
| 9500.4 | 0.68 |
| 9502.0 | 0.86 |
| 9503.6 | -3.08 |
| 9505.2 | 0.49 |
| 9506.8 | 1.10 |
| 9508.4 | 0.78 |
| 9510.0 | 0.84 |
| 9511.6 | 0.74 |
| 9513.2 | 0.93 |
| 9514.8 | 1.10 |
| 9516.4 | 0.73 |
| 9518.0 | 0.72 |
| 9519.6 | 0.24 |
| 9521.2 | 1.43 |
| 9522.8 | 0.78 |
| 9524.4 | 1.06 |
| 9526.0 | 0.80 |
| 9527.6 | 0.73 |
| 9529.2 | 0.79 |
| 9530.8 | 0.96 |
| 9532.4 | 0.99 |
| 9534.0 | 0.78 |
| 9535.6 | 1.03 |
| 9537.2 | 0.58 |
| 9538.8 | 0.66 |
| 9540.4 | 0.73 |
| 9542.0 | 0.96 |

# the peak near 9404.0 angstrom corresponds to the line H-alpha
